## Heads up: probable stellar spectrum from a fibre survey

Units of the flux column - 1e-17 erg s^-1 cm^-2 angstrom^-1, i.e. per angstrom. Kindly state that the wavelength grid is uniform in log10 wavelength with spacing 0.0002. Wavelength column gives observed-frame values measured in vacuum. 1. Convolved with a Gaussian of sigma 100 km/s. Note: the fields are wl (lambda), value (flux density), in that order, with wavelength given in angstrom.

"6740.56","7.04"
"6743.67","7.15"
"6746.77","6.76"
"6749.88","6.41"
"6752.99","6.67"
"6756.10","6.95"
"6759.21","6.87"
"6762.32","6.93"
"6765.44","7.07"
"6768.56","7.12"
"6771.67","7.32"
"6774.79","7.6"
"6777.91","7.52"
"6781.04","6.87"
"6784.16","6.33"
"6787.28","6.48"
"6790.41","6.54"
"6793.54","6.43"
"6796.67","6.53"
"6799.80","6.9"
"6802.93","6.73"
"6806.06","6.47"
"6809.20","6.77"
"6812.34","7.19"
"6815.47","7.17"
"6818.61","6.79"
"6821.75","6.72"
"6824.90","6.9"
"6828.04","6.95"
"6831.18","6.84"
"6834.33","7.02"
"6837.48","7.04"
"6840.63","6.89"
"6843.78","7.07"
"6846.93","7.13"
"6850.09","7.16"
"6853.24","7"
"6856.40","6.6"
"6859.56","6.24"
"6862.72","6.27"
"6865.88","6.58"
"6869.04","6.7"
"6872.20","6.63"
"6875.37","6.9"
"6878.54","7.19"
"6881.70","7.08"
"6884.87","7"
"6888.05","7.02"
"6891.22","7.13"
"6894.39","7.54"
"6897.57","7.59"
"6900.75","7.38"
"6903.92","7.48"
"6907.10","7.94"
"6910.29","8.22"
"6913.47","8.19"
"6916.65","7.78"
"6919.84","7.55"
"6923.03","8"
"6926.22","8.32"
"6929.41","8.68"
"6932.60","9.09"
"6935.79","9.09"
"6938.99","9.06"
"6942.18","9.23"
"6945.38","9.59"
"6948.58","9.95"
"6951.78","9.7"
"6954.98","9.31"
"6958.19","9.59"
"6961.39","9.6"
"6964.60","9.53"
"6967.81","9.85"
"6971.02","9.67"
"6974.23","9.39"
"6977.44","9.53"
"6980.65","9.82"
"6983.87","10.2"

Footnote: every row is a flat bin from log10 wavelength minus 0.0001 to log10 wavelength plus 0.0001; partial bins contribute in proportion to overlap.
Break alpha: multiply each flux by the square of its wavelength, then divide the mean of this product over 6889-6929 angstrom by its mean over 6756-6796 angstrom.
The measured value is 1.17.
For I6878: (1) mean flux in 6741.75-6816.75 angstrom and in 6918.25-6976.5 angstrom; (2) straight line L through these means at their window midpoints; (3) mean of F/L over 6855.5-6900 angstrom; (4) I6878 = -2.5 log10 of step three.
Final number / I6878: 0.19 mag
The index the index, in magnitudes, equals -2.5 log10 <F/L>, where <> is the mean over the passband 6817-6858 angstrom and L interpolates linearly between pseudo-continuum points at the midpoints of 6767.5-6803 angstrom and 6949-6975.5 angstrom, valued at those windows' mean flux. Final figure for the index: 0.11 mag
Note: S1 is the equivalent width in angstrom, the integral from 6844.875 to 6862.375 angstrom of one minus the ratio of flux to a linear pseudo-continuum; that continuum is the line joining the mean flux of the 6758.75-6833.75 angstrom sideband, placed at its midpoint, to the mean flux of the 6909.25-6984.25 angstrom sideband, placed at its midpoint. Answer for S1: 2.1 angstrom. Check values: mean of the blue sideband 6.88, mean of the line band 6.79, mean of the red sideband 9.11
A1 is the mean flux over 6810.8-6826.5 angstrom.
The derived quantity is 6.96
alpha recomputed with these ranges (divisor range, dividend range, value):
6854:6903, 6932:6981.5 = 1.40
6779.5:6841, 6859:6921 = 1.09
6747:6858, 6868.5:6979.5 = 1.26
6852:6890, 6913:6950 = 1.31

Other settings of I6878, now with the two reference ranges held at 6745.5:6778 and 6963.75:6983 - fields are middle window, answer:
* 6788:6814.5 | 0.12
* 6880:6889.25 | 0.21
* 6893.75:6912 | 0.14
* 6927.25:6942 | 0.02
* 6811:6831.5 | 0.12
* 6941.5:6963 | -0.02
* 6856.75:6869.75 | 0.27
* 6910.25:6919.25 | 0.12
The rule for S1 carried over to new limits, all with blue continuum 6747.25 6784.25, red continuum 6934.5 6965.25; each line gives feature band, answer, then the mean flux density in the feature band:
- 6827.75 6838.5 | 1.3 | 6.96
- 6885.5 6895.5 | 1.7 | 7.19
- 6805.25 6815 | 0.9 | 6.88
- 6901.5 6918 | 1.9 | 7.9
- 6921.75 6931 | 0.8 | 8.34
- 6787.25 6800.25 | 1.4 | 6.56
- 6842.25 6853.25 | 1.3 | 7.1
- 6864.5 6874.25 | 2.0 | 6.65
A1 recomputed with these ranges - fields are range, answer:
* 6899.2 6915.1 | 7.85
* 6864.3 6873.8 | 6.64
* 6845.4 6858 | 6.97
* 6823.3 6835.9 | 6.93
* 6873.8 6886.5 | 7.04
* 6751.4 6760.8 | 6.83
